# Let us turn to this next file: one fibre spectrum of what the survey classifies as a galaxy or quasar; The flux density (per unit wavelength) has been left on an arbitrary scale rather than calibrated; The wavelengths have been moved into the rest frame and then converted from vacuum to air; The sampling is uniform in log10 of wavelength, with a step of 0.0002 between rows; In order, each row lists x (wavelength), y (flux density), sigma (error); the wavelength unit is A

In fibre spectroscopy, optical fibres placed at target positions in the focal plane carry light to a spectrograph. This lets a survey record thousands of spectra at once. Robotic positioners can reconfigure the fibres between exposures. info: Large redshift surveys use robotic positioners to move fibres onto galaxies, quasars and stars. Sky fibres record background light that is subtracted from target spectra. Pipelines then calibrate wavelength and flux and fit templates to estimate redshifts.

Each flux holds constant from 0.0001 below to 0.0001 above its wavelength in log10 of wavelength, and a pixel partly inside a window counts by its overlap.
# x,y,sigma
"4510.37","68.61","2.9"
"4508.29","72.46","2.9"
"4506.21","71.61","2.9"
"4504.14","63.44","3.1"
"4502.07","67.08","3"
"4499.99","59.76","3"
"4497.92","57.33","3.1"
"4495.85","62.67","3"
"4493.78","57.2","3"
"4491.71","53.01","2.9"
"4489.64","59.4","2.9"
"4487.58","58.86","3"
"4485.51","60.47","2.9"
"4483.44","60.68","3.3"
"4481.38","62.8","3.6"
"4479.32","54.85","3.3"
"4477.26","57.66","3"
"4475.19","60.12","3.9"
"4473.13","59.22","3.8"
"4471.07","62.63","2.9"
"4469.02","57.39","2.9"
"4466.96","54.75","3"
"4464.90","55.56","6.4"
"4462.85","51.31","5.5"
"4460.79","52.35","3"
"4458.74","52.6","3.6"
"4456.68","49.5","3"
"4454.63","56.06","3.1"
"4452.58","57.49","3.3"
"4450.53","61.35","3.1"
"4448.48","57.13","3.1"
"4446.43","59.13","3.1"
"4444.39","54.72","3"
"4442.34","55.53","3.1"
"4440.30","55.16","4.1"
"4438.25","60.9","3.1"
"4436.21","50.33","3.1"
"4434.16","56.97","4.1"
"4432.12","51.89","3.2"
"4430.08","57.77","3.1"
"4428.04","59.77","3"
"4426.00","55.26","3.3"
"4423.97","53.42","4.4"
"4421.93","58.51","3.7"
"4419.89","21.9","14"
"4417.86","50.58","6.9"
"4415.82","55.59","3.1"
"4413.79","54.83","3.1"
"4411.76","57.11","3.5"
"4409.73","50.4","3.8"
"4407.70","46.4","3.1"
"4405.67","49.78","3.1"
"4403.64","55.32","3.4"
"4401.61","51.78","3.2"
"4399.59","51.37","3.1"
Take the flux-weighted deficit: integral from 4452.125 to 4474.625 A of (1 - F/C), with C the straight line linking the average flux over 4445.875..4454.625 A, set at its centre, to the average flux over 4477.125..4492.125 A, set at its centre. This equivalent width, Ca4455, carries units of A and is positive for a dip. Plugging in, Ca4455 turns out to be 1.2 A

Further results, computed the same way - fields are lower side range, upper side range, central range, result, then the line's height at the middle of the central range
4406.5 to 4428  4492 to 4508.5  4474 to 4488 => 0.2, 60.2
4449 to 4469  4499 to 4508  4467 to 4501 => 1.2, 61.1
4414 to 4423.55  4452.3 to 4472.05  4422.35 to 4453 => -3.4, 50.8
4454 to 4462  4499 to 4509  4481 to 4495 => 0.6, 61.7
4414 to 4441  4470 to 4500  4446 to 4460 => -0.1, 55.7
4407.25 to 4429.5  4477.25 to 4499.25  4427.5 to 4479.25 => -1.1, 55.1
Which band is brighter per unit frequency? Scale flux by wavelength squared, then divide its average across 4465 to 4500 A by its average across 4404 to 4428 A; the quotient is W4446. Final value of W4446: 1.2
